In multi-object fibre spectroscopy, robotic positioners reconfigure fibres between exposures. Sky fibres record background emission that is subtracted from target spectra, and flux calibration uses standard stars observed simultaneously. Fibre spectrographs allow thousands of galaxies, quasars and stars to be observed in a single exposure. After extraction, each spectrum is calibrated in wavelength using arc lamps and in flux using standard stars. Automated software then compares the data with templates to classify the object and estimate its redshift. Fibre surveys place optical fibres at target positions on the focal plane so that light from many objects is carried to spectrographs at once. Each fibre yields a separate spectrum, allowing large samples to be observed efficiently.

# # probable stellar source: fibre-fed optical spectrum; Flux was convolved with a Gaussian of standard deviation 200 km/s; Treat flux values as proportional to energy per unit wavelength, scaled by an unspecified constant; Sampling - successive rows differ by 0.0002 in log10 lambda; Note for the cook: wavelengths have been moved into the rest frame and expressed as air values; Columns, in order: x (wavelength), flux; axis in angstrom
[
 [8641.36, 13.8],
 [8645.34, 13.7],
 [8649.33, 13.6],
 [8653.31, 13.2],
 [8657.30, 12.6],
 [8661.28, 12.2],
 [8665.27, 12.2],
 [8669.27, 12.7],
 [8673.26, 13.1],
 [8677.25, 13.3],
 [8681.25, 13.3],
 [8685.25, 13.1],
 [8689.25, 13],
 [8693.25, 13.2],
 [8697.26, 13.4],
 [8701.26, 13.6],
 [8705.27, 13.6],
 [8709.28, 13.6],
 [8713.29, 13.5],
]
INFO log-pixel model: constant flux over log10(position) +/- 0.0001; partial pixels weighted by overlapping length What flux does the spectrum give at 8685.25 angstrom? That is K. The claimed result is 13.1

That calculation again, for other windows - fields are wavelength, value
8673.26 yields 13.1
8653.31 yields 13.2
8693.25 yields 13.2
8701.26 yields 13.6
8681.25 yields 13.3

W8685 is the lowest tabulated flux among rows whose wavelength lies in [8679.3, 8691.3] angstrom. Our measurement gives 13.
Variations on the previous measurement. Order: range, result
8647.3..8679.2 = 12.2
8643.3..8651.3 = 13.6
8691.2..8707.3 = 13.2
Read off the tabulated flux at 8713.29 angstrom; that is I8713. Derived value 13.5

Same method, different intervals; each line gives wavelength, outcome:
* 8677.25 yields 13.3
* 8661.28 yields 12.2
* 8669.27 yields 12.7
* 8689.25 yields 13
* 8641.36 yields 13.8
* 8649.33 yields 13.6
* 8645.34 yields 13.7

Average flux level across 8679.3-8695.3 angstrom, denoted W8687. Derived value 13.1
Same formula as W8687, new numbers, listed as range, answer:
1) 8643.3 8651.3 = 13.6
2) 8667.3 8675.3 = 12.9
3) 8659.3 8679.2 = 12.7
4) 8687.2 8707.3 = 13.4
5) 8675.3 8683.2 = 13.3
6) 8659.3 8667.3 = 12.2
